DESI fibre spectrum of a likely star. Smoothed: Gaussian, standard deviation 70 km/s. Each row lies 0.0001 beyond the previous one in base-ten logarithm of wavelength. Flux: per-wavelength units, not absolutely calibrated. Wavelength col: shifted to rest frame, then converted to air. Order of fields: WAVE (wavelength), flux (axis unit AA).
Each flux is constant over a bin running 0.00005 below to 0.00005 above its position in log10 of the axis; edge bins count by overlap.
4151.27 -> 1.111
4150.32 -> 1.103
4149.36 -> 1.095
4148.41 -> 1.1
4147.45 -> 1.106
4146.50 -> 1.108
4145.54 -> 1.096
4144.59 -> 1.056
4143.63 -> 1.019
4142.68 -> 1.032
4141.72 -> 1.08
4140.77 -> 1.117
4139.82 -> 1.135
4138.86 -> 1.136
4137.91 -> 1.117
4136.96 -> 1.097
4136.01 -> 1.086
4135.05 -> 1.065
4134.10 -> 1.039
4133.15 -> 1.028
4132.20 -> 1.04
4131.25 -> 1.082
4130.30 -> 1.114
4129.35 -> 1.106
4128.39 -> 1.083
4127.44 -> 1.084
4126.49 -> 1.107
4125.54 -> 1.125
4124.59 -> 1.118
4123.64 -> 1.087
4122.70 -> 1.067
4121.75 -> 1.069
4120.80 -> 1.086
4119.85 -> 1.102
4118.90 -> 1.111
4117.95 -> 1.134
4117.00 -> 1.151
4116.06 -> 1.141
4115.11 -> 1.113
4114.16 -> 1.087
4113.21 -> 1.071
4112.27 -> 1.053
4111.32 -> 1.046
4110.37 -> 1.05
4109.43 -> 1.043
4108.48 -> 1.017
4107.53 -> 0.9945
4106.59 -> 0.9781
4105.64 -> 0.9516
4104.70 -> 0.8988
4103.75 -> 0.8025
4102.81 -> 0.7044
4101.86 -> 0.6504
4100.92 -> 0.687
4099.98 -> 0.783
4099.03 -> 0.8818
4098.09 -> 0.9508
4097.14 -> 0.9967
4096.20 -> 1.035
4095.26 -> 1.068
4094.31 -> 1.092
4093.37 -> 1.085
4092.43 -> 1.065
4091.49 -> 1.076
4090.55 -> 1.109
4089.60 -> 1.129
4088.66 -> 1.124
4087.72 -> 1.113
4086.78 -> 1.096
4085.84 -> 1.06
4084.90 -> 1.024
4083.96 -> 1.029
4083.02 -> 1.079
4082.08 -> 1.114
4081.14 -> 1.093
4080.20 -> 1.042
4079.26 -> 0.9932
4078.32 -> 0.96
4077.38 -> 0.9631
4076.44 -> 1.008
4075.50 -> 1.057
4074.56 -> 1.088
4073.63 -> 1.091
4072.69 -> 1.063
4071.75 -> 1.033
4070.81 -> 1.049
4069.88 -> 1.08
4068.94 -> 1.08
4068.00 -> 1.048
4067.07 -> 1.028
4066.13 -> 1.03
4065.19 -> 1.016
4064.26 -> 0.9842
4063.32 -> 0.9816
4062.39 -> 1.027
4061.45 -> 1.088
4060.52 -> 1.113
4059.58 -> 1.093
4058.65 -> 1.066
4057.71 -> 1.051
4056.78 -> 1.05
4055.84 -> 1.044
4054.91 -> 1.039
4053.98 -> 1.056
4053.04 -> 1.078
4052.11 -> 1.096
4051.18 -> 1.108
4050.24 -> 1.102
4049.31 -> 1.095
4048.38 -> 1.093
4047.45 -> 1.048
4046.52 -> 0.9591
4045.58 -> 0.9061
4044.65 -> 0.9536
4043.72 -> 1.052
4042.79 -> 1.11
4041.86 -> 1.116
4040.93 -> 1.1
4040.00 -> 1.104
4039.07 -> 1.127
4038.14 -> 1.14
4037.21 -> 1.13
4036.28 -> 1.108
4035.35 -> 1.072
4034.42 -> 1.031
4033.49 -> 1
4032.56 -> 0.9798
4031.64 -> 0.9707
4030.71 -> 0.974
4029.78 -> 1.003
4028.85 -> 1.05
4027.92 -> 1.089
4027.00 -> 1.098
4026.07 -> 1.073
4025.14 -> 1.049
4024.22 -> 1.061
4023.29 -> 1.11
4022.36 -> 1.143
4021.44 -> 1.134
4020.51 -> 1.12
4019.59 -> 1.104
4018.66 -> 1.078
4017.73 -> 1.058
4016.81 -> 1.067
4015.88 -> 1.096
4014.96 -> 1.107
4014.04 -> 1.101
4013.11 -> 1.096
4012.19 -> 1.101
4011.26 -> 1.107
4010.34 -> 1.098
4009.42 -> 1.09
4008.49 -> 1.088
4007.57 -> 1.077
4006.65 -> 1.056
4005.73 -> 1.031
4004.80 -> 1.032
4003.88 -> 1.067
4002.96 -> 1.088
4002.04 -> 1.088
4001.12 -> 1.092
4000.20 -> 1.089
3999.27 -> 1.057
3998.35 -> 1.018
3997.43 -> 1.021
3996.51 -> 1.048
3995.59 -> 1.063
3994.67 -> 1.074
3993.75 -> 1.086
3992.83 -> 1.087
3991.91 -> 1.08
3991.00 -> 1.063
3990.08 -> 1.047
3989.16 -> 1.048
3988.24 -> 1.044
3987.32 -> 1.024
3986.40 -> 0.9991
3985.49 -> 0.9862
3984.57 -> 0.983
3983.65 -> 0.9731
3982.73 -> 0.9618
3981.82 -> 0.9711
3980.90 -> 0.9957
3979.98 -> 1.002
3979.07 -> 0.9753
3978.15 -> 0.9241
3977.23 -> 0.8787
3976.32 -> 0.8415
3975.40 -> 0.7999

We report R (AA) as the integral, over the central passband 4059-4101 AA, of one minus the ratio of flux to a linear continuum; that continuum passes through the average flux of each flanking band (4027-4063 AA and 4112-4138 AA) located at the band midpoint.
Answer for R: 1.3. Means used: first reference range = 1.06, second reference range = 1.09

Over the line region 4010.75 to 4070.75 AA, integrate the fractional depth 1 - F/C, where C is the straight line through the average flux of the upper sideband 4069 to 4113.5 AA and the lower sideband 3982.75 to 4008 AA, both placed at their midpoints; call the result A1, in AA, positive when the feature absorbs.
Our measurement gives -2.1 AA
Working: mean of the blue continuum 1.05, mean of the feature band 1.07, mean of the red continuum 1.01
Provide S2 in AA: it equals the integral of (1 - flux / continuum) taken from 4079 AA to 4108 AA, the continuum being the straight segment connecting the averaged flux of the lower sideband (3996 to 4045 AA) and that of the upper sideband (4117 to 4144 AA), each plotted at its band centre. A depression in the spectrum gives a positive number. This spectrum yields 2.5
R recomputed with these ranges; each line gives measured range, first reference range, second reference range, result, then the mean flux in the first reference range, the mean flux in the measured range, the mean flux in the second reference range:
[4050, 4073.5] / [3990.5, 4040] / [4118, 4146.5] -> 0.5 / 1.07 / 1.06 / 1.09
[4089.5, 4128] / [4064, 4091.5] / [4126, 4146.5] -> 1.8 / 1.06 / 1.02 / 1.08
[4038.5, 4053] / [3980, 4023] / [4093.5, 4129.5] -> -0.3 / 1.06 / 1.07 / 1.01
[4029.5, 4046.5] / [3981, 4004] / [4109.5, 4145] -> 0.2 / 1.04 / 1.05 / 1.09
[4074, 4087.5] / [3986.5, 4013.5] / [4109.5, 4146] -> 0.4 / 1.07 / 1.05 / 1.09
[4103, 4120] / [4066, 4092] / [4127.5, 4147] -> 0.6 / 1.06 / 1.03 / 1.08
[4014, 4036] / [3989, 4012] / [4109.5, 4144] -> 0.1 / 1.07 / 1.07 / 1.09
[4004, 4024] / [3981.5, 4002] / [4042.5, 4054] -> -0.9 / 1.04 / 1.09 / 1.05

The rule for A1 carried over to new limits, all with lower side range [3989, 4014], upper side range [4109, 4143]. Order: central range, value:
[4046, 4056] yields 0.1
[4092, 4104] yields 1.9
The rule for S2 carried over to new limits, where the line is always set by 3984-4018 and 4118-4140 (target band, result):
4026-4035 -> 0.4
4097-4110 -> 2.5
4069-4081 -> 0.5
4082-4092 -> 0.0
